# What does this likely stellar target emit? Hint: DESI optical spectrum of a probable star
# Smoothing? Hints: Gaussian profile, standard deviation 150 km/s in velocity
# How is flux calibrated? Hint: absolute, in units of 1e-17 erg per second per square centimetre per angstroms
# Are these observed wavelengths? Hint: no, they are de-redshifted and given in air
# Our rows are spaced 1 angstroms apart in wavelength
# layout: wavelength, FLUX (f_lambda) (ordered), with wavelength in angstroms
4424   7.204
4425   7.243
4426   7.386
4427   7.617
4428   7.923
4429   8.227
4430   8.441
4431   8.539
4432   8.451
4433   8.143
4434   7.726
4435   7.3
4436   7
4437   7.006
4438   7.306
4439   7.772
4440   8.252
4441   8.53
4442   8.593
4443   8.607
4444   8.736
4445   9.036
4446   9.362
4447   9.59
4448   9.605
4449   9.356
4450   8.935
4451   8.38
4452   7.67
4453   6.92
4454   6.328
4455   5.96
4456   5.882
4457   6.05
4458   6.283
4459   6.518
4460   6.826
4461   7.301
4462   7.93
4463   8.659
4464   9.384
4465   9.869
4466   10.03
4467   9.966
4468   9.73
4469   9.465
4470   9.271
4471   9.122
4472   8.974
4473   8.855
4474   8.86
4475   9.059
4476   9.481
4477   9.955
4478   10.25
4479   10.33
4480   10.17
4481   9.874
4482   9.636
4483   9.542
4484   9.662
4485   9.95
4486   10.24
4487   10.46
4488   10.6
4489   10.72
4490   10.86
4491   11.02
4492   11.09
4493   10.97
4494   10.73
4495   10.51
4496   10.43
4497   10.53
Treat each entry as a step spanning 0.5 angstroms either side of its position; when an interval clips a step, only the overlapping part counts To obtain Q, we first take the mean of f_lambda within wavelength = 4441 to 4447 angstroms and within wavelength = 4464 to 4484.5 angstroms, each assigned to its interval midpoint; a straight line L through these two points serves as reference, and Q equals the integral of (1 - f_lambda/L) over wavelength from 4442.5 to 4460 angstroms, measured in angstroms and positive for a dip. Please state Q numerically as 2.4 angstroms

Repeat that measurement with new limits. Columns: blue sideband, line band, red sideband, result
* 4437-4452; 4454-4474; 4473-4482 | 2.4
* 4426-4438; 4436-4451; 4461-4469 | -0.4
